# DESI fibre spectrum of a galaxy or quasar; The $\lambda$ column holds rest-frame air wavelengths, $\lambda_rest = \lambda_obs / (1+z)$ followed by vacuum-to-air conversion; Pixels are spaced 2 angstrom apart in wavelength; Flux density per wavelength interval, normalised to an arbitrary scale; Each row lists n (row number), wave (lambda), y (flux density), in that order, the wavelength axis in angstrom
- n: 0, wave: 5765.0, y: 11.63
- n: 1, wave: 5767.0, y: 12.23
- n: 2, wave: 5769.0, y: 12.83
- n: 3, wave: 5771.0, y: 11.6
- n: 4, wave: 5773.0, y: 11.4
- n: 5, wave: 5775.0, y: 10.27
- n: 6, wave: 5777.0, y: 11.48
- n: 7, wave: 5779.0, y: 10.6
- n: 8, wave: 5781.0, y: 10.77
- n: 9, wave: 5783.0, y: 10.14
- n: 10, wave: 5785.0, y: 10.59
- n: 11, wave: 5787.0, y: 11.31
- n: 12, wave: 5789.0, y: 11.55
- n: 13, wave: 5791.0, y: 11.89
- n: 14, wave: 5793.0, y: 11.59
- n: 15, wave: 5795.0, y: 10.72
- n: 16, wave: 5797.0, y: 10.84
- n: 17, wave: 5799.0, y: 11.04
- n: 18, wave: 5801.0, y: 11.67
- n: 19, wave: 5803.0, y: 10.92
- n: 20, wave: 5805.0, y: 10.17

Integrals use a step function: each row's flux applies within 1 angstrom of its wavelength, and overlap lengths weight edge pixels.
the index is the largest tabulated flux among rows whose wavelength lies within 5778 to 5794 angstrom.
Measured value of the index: 11.89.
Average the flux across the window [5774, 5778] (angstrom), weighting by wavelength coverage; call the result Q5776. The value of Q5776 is 10.9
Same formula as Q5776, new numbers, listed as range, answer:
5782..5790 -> 10.9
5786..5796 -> 11.4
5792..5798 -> 11.1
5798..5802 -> 11.4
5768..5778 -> 11.5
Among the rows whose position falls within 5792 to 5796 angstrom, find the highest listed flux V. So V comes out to 11.59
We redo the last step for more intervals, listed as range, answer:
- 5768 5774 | 12.83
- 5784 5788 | 11.31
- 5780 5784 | 10.77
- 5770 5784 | 11.6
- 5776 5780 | 11.48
